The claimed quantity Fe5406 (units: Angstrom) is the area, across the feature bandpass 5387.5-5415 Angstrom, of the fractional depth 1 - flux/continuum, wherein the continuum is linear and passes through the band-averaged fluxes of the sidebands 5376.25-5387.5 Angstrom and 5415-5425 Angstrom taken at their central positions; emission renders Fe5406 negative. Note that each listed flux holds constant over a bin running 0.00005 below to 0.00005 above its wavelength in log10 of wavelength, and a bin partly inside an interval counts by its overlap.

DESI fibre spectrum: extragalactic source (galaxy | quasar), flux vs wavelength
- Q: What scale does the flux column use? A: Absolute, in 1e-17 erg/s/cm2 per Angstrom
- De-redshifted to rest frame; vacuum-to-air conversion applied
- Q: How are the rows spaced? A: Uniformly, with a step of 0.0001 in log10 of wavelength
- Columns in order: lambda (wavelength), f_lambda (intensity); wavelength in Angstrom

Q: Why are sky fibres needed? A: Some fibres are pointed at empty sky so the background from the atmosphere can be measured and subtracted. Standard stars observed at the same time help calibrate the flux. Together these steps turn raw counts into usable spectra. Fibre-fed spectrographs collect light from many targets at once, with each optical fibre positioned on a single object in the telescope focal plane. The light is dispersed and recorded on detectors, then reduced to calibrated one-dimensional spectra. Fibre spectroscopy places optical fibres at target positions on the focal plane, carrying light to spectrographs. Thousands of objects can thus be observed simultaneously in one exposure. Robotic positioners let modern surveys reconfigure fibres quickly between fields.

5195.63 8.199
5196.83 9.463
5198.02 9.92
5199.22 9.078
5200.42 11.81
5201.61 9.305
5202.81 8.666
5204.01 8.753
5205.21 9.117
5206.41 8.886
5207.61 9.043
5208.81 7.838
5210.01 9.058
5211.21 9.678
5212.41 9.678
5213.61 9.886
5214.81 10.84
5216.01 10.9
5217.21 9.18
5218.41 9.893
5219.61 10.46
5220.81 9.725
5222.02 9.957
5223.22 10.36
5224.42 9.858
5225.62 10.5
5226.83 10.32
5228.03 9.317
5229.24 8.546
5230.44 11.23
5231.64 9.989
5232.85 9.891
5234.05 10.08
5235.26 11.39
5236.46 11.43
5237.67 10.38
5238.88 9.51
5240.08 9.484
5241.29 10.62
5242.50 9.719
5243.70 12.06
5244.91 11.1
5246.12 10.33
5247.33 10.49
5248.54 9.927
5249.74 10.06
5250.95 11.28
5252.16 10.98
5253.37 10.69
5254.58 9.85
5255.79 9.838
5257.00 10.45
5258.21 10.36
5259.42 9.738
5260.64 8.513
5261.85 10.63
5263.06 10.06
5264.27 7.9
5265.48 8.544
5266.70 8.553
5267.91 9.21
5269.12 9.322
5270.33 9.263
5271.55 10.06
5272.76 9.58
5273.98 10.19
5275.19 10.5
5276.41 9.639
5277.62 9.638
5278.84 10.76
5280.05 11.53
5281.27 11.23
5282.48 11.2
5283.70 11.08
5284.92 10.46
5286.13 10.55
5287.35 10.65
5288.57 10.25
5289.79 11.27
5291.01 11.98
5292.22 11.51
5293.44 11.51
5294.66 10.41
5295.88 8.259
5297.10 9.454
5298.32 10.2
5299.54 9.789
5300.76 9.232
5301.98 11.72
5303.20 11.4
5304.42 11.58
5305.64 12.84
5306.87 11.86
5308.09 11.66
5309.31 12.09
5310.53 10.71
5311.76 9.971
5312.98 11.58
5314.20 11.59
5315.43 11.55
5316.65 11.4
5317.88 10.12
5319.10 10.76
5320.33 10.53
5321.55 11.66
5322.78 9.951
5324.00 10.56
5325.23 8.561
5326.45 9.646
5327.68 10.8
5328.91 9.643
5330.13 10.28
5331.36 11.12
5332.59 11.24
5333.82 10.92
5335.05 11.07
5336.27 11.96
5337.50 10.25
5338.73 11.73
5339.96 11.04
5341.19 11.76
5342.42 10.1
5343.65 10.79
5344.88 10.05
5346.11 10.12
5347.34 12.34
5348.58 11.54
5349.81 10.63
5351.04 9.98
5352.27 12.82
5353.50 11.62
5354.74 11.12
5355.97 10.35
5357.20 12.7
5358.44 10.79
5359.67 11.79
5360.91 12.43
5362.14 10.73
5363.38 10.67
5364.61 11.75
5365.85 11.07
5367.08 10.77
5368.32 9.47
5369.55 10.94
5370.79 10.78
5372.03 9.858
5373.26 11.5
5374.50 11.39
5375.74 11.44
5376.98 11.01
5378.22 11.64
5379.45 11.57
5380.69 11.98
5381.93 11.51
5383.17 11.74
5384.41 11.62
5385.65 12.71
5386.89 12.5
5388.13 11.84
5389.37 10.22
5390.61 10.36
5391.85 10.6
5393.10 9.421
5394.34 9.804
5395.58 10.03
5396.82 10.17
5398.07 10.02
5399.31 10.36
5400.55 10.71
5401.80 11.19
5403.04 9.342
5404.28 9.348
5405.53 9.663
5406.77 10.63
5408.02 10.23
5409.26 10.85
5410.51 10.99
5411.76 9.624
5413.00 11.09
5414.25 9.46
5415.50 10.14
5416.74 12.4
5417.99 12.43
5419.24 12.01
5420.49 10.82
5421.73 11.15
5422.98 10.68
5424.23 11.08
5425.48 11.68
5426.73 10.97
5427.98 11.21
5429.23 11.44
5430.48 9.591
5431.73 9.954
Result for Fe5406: 3.1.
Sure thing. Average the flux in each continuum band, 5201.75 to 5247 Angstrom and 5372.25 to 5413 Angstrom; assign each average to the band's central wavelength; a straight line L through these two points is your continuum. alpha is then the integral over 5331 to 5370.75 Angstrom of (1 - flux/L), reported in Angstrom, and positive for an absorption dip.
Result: -1.9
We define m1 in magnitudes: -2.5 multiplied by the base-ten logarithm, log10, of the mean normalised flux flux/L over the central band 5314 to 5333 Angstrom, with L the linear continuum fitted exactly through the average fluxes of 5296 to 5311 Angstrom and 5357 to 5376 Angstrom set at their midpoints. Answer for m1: 0.04 mag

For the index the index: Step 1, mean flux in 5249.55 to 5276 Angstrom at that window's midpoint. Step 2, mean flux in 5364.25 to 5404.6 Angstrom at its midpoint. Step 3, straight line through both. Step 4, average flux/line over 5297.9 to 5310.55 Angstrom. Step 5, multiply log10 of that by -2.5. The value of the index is -0.11 mag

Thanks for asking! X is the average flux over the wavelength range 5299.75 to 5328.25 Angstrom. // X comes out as 10.9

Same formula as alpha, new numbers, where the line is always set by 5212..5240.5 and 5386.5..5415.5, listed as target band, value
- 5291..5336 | -2.4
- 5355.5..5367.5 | -1.2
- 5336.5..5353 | -1.2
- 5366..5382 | -1.2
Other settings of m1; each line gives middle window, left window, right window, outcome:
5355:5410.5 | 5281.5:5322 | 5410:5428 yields 0.011 mag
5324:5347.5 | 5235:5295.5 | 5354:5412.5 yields -0.003 mag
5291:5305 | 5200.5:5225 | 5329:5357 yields 0.001 mag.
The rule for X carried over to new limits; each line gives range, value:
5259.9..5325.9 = 10.5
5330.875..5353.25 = 11.1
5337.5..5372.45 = 11.1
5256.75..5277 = 9.54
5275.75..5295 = 10.9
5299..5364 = 11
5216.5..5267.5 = 10.1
